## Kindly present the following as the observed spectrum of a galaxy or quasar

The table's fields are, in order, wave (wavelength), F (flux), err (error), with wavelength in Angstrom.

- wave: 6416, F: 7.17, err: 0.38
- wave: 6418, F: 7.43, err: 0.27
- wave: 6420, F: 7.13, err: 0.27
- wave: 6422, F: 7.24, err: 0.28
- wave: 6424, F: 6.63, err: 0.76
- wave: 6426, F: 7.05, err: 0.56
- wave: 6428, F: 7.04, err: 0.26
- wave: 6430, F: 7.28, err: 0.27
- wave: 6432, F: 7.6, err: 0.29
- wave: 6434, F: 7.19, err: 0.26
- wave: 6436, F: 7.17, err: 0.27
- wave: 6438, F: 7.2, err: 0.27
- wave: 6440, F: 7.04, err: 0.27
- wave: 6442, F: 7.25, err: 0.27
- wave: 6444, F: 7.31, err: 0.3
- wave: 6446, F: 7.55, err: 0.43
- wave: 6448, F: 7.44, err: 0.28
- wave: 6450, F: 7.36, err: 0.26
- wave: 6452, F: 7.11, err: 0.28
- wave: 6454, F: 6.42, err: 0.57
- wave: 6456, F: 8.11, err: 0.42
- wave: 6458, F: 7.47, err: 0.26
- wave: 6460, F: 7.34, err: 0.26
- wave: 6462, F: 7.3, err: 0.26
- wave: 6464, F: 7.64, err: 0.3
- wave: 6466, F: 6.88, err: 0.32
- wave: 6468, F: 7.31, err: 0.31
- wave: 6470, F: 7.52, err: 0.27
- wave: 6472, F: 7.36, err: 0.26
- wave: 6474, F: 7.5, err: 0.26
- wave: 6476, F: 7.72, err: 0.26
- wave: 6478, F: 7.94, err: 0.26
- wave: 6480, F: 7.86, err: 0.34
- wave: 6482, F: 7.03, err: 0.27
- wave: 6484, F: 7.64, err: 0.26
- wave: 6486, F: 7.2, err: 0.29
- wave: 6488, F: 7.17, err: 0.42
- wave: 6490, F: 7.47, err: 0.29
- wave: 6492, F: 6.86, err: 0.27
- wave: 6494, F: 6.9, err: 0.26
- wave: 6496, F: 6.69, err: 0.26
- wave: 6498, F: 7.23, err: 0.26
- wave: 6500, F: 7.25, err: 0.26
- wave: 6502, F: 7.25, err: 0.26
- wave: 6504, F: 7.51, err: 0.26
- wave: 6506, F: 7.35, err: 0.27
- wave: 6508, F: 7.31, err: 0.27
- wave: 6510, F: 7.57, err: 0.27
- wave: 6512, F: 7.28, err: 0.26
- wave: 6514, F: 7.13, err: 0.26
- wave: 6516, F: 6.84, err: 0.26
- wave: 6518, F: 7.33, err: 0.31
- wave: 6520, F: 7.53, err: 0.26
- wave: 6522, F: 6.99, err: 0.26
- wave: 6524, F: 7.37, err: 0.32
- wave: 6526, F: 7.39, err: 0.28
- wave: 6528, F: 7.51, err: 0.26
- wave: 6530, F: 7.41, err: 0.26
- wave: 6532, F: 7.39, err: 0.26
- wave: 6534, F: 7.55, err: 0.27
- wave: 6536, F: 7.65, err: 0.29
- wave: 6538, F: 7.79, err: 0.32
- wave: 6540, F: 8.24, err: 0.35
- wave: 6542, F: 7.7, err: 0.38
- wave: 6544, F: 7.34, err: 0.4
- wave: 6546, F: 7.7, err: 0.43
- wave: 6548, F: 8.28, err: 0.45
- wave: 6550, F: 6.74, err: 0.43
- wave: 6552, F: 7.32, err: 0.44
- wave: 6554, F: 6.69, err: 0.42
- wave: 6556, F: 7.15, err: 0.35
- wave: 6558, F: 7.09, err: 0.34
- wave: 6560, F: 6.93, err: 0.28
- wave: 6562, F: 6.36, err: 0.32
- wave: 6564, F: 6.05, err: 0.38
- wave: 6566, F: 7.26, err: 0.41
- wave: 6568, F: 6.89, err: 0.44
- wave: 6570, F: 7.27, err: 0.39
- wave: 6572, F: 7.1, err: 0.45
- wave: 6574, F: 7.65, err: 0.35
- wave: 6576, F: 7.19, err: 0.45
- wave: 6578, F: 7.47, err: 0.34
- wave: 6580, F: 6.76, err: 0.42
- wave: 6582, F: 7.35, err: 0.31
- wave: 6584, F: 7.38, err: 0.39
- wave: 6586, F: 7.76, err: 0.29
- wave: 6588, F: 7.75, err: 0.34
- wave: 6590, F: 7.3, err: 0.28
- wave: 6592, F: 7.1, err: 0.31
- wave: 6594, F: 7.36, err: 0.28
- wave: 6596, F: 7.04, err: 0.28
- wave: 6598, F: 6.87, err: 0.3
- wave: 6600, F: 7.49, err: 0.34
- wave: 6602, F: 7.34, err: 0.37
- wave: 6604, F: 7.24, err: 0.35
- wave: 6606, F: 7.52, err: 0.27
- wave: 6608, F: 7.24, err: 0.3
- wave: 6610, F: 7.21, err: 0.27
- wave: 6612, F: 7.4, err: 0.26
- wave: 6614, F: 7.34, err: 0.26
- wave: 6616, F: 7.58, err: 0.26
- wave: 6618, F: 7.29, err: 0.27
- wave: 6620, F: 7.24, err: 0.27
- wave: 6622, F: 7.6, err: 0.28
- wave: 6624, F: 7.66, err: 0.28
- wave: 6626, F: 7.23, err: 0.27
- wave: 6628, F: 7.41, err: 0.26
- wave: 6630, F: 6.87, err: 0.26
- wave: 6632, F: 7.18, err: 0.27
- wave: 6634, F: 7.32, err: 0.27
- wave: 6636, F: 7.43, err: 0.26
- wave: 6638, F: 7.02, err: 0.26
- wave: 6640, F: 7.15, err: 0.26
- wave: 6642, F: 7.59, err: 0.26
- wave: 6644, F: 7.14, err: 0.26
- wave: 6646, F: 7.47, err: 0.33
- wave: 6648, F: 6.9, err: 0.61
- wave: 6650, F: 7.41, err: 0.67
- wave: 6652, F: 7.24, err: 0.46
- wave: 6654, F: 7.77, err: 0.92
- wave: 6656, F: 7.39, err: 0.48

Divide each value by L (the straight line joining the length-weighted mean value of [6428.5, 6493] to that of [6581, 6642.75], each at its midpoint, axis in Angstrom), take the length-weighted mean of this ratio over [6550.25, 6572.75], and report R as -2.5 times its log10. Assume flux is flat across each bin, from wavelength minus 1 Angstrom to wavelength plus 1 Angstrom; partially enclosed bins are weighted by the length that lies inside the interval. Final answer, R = 0.065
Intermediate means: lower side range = 7.35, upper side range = 7.33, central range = 6.91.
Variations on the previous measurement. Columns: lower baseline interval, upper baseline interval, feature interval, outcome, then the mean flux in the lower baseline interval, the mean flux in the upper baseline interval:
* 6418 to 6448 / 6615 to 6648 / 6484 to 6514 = 0.00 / 7.21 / 7.31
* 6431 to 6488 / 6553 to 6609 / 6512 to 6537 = -0.01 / 7.37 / 7.16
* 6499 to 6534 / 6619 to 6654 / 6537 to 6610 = 0.01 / 7.32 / 7.3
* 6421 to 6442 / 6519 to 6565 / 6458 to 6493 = -0.03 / 7.15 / 7.31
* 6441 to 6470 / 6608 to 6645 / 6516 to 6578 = 0.00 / 7.33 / 7.31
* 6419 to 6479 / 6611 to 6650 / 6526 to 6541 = -0.05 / 7.3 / 7.31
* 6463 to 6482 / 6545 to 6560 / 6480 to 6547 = 0.00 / 7.5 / 7.26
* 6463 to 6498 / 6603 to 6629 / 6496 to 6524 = 0.01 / 7.33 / 7.38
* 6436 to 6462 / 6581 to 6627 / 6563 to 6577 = 0.04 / 7.3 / 7.36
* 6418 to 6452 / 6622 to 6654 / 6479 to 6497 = 0.01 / 7.22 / 7.29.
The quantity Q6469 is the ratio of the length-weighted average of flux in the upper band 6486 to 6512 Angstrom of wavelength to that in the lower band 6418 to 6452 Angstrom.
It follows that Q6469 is 1.0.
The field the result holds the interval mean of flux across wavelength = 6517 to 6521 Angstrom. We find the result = 7.43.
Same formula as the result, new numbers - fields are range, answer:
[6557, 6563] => 6.79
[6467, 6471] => 7.41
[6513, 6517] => 6.98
